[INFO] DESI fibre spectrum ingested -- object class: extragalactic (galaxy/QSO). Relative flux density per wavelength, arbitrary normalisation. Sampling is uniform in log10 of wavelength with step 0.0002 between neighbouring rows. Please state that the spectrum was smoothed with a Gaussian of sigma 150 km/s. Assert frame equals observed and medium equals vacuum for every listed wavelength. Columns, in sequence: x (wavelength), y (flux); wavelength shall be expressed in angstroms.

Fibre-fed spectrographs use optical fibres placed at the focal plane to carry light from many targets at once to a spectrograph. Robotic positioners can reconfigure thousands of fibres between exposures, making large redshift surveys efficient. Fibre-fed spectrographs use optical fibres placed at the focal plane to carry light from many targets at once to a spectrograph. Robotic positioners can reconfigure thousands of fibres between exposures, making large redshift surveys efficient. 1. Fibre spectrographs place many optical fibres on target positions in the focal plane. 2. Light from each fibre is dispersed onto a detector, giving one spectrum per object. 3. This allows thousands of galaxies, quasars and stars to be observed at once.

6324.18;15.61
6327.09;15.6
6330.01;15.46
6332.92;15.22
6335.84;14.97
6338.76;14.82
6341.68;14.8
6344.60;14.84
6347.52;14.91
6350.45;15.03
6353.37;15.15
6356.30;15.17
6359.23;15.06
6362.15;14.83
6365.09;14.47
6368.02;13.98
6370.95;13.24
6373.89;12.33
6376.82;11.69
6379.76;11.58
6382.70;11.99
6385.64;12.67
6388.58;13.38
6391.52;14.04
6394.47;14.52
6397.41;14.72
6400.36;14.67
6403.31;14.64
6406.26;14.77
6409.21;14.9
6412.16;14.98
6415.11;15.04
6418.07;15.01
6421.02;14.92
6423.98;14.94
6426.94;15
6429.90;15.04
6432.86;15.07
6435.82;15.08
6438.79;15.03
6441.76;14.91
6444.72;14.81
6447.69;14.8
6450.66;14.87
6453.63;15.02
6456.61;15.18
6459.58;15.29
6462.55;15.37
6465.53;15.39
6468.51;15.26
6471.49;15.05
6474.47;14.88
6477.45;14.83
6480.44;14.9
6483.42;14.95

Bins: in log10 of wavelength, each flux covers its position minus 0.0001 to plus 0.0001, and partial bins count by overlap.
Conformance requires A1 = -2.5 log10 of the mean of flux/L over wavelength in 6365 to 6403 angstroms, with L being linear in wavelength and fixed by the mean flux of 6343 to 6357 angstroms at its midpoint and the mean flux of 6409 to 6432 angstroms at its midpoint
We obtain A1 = 0.13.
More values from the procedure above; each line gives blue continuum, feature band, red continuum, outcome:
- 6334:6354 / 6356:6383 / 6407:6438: 0.117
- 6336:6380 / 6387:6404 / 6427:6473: 0.020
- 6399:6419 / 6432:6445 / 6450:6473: 0.004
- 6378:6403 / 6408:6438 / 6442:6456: -0.055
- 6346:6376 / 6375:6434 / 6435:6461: 0.039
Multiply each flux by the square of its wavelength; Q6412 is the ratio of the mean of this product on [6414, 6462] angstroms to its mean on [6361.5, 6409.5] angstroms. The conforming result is 1.1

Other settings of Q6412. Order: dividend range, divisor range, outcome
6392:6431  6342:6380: 1.07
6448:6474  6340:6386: 1.12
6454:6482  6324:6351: 1.04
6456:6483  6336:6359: 1.05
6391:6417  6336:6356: 1.00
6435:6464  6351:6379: 1.11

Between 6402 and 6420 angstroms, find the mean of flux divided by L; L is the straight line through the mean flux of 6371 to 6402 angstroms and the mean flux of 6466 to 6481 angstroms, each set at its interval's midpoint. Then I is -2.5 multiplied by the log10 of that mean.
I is -0.09 mag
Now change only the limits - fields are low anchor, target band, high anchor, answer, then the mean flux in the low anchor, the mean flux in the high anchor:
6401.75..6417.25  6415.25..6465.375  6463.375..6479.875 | 0.00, 14.9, 15.1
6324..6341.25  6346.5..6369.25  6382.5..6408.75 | 0.00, 15.2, 14.1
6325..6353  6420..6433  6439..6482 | 0.00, 15.1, 15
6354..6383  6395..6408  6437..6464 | -0.04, 13.5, 15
